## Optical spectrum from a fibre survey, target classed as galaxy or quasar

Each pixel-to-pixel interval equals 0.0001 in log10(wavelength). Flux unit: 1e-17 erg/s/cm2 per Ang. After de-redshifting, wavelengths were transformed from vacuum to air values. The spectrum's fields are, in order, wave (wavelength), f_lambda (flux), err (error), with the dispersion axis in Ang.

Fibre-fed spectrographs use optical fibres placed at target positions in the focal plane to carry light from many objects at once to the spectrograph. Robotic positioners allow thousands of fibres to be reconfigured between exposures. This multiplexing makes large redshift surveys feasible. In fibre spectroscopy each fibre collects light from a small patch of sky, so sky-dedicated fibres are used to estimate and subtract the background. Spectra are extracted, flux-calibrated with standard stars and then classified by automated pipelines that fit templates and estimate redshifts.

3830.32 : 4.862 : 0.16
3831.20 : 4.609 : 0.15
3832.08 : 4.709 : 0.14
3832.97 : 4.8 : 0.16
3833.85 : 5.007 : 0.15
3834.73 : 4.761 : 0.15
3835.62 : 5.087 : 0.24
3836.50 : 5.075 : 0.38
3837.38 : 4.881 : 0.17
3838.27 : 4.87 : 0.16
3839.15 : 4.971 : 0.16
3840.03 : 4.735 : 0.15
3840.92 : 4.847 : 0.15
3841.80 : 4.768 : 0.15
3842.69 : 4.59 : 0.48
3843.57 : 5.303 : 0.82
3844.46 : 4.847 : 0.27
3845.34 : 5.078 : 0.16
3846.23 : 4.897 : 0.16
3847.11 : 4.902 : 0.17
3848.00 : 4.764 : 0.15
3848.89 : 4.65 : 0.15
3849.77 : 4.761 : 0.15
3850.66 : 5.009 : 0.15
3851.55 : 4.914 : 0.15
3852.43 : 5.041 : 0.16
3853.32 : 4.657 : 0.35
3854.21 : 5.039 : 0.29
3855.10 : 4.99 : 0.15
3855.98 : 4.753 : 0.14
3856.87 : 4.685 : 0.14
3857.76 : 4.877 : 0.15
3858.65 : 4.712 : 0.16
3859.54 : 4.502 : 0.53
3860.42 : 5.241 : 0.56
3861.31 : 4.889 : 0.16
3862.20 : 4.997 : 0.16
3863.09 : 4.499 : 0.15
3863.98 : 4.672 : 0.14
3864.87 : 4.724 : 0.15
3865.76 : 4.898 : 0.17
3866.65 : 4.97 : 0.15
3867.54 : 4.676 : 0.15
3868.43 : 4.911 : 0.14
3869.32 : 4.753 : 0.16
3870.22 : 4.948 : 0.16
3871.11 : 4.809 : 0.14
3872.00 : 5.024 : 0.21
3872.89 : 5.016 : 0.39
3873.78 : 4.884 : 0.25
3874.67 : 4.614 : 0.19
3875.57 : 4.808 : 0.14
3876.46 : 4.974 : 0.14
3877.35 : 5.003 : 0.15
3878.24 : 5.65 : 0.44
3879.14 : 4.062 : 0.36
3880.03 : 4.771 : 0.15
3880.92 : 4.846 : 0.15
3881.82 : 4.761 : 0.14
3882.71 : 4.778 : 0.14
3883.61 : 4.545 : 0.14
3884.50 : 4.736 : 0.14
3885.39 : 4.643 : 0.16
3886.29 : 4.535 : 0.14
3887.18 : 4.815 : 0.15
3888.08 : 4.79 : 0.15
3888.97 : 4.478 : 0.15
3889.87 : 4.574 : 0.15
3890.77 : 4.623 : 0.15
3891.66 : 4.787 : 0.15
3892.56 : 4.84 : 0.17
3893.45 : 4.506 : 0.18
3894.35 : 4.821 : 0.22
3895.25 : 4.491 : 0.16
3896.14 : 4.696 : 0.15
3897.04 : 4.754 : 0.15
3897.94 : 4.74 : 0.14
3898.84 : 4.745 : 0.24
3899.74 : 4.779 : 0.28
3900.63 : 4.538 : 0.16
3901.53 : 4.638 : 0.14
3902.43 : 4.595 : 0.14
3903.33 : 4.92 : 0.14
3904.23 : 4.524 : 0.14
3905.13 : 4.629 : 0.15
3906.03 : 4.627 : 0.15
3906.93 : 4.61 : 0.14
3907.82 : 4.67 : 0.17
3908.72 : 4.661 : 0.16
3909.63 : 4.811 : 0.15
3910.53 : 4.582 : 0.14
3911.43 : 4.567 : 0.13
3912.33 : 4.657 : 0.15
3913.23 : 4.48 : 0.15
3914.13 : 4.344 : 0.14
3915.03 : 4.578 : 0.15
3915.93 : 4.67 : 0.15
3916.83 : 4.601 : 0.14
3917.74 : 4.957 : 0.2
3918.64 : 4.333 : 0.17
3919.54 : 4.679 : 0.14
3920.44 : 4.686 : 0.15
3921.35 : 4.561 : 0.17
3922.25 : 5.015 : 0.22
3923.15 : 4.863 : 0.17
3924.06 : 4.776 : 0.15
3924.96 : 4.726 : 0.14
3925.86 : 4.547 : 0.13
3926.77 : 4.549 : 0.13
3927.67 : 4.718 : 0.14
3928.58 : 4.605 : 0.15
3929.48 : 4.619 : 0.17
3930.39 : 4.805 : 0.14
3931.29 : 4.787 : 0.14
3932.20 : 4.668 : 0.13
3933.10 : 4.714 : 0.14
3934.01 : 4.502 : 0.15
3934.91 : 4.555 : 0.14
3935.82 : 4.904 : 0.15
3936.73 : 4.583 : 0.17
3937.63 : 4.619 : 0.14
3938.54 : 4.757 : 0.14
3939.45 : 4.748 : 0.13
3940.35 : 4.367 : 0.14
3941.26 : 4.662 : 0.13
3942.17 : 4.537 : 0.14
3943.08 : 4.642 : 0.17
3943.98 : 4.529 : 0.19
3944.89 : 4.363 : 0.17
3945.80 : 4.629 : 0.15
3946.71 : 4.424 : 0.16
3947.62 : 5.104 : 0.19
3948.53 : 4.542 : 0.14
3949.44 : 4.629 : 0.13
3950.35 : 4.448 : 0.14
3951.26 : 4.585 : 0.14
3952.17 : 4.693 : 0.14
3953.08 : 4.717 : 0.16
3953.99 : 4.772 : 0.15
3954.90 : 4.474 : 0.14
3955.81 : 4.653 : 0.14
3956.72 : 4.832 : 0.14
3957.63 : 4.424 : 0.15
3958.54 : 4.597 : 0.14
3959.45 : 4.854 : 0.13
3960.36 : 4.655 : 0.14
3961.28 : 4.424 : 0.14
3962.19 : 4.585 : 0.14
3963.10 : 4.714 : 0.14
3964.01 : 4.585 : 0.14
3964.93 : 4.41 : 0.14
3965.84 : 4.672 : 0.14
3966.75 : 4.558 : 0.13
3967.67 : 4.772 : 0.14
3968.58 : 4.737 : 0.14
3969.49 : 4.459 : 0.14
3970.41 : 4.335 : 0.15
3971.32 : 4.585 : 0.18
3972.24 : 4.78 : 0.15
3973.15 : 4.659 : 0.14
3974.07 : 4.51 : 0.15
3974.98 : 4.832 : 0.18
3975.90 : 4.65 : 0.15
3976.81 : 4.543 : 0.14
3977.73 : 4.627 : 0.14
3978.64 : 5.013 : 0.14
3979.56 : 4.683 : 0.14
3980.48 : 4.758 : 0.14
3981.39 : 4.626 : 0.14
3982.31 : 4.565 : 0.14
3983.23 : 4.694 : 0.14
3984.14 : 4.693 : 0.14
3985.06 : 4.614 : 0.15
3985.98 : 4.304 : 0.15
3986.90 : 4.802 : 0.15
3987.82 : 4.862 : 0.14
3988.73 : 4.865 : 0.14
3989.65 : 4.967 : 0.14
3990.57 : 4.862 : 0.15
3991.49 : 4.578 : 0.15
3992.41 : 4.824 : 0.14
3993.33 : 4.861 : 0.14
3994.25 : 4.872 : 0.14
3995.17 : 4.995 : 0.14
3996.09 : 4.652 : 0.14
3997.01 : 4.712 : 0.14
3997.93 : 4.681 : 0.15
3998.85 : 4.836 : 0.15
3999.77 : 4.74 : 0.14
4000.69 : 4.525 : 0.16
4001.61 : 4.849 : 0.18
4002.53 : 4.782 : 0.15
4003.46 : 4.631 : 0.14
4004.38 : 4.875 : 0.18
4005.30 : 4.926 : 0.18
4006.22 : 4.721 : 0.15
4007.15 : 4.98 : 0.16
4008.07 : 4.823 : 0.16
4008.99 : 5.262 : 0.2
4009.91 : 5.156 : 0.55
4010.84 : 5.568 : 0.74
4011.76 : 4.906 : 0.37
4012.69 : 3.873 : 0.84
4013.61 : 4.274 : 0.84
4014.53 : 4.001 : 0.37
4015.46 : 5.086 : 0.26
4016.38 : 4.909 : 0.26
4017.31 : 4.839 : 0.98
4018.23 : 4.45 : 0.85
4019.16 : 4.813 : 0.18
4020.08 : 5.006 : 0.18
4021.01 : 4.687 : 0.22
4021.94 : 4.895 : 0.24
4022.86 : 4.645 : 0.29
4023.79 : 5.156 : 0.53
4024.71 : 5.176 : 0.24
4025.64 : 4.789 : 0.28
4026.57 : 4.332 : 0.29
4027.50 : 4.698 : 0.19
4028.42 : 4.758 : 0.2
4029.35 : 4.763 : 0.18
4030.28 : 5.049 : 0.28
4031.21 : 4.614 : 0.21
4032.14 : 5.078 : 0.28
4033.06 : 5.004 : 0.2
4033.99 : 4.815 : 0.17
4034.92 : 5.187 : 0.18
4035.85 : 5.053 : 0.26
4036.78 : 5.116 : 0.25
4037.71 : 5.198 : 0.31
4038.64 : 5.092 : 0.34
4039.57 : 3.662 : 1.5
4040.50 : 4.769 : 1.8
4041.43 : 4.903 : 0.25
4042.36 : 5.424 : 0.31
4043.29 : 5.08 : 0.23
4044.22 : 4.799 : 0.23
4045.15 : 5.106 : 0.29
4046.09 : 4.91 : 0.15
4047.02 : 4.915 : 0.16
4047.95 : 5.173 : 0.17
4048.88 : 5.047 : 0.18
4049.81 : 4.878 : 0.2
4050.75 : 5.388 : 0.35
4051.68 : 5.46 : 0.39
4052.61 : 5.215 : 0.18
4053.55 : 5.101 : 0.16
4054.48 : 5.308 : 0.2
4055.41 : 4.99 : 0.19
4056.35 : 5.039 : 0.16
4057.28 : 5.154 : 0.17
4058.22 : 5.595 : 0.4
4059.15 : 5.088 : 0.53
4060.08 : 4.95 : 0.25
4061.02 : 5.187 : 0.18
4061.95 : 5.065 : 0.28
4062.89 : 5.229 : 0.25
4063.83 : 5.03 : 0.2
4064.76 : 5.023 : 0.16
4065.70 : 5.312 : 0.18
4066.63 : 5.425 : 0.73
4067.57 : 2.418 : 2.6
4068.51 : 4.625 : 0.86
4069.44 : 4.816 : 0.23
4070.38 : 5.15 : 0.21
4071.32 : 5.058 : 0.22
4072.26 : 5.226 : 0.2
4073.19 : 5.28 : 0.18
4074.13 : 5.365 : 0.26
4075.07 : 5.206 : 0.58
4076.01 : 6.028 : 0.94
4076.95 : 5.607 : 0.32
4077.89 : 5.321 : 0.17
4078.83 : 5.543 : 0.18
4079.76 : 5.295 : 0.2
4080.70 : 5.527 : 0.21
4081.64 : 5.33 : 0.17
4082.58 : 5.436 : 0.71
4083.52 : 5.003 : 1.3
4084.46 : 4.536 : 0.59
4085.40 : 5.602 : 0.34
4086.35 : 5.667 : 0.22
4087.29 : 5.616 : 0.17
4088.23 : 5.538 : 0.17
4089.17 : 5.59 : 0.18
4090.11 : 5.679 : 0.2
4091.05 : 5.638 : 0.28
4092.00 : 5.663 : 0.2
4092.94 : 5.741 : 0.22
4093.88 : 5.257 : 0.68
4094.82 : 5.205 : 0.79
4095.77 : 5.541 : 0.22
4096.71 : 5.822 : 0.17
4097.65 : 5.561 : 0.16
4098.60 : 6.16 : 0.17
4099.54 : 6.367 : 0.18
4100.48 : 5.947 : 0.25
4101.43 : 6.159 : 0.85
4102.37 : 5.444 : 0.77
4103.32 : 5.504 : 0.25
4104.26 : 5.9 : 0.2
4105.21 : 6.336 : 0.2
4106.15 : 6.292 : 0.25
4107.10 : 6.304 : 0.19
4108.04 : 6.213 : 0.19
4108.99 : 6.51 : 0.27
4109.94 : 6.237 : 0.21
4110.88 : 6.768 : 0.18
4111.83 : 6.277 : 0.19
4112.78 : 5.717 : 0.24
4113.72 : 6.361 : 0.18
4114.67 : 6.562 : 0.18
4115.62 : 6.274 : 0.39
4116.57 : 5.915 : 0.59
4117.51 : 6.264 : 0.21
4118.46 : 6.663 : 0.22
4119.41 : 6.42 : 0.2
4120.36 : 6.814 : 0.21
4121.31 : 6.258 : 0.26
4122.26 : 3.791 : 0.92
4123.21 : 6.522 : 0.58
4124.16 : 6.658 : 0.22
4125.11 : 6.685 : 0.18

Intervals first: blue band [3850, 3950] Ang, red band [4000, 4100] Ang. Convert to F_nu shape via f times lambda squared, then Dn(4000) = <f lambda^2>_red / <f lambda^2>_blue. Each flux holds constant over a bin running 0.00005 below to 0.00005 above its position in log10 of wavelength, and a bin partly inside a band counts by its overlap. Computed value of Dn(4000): 1.2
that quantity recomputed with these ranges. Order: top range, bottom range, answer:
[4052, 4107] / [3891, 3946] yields 1.25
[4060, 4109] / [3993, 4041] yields 1.17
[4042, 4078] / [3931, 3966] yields 1.17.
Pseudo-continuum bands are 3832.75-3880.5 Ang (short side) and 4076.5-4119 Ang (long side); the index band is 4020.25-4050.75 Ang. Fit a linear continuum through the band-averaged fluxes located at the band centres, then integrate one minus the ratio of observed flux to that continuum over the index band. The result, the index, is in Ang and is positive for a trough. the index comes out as 3.6 Ang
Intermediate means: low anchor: 4.86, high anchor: 5.82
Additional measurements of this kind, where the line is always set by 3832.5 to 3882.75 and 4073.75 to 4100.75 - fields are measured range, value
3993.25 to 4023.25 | 2.97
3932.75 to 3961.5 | 2.81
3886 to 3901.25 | 0.88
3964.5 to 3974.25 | 1.13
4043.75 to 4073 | 2.32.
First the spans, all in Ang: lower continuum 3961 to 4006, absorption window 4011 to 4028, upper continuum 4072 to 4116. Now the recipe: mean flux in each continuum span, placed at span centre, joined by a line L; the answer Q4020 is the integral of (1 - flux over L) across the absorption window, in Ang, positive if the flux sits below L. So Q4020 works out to 1.1 Ang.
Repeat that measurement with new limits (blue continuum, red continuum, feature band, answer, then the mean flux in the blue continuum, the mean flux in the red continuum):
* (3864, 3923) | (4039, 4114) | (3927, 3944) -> 0.8 Ang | 4.72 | 5.39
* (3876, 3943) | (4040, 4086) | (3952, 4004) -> 2.1 Ang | 4.68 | 5.12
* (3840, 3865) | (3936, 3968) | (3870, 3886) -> -0.1 Ang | 4.84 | 4.62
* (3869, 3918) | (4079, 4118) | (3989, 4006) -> 1.6 Ang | 4.71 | 5.82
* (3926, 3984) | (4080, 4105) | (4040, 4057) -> 0.7 Ang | 4.64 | 5.6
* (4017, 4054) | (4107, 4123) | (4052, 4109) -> 2.4 Ang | 4.93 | 6.2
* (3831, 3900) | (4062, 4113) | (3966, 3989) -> 2.3 Ang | 4.81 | 5.53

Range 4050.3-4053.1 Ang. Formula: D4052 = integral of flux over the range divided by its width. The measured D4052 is 5.35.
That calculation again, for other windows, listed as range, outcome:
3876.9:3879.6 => 4.91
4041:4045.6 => 5.07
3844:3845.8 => 4.95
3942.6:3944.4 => 4.6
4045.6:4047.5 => 4.9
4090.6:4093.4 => 5.67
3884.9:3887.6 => 4.67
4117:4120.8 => 6.54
